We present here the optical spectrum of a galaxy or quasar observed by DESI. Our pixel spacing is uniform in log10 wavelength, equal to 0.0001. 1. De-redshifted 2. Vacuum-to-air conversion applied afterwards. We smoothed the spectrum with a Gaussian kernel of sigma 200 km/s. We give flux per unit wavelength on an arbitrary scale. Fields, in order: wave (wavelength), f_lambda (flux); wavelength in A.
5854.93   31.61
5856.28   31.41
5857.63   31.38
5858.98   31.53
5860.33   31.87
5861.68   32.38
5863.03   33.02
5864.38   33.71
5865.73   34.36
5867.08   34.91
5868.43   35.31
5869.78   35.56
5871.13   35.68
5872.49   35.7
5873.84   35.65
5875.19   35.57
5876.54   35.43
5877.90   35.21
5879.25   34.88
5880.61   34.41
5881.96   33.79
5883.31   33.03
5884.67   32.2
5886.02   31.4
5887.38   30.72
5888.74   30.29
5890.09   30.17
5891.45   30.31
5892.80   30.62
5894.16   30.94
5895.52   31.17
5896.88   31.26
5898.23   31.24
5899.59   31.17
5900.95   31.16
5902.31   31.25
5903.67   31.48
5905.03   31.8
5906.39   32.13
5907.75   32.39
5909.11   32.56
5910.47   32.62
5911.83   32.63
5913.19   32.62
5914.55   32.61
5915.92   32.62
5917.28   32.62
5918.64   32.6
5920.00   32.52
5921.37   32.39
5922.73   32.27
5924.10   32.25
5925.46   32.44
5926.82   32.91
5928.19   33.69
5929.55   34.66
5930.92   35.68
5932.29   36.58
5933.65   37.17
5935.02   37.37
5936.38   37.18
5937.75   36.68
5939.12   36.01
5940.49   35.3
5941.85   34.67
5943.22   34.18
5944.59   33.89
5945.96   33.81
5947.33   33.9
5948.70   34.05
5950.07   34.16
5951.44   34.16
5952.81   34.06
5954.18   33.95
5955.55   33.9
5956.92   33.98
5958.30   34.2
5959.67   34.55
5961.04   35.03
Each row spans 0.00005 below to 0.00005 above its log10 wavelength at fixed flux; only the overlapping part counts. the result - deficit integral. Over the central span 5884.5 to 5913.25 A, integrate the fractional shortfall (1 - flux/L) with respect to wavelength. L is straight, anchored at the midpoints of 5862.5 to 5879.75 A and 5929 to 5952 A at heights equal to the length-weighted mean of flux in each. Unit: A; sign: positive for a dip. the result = 3.0 A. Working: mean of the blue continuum 35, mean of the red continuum 35.3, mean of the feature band 31.4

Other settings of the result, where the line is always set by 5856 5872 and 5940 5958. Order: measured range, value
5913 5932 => 0.48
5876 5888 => 0.07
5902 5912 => 0.50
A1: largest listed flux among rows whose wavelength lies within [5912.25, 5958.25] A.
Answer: 37.37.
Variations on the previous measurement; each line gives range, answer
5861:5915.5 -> 35.7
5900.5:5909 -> 32.39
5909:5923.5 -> 32.63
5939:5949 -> 36.01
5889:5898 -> 31.26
